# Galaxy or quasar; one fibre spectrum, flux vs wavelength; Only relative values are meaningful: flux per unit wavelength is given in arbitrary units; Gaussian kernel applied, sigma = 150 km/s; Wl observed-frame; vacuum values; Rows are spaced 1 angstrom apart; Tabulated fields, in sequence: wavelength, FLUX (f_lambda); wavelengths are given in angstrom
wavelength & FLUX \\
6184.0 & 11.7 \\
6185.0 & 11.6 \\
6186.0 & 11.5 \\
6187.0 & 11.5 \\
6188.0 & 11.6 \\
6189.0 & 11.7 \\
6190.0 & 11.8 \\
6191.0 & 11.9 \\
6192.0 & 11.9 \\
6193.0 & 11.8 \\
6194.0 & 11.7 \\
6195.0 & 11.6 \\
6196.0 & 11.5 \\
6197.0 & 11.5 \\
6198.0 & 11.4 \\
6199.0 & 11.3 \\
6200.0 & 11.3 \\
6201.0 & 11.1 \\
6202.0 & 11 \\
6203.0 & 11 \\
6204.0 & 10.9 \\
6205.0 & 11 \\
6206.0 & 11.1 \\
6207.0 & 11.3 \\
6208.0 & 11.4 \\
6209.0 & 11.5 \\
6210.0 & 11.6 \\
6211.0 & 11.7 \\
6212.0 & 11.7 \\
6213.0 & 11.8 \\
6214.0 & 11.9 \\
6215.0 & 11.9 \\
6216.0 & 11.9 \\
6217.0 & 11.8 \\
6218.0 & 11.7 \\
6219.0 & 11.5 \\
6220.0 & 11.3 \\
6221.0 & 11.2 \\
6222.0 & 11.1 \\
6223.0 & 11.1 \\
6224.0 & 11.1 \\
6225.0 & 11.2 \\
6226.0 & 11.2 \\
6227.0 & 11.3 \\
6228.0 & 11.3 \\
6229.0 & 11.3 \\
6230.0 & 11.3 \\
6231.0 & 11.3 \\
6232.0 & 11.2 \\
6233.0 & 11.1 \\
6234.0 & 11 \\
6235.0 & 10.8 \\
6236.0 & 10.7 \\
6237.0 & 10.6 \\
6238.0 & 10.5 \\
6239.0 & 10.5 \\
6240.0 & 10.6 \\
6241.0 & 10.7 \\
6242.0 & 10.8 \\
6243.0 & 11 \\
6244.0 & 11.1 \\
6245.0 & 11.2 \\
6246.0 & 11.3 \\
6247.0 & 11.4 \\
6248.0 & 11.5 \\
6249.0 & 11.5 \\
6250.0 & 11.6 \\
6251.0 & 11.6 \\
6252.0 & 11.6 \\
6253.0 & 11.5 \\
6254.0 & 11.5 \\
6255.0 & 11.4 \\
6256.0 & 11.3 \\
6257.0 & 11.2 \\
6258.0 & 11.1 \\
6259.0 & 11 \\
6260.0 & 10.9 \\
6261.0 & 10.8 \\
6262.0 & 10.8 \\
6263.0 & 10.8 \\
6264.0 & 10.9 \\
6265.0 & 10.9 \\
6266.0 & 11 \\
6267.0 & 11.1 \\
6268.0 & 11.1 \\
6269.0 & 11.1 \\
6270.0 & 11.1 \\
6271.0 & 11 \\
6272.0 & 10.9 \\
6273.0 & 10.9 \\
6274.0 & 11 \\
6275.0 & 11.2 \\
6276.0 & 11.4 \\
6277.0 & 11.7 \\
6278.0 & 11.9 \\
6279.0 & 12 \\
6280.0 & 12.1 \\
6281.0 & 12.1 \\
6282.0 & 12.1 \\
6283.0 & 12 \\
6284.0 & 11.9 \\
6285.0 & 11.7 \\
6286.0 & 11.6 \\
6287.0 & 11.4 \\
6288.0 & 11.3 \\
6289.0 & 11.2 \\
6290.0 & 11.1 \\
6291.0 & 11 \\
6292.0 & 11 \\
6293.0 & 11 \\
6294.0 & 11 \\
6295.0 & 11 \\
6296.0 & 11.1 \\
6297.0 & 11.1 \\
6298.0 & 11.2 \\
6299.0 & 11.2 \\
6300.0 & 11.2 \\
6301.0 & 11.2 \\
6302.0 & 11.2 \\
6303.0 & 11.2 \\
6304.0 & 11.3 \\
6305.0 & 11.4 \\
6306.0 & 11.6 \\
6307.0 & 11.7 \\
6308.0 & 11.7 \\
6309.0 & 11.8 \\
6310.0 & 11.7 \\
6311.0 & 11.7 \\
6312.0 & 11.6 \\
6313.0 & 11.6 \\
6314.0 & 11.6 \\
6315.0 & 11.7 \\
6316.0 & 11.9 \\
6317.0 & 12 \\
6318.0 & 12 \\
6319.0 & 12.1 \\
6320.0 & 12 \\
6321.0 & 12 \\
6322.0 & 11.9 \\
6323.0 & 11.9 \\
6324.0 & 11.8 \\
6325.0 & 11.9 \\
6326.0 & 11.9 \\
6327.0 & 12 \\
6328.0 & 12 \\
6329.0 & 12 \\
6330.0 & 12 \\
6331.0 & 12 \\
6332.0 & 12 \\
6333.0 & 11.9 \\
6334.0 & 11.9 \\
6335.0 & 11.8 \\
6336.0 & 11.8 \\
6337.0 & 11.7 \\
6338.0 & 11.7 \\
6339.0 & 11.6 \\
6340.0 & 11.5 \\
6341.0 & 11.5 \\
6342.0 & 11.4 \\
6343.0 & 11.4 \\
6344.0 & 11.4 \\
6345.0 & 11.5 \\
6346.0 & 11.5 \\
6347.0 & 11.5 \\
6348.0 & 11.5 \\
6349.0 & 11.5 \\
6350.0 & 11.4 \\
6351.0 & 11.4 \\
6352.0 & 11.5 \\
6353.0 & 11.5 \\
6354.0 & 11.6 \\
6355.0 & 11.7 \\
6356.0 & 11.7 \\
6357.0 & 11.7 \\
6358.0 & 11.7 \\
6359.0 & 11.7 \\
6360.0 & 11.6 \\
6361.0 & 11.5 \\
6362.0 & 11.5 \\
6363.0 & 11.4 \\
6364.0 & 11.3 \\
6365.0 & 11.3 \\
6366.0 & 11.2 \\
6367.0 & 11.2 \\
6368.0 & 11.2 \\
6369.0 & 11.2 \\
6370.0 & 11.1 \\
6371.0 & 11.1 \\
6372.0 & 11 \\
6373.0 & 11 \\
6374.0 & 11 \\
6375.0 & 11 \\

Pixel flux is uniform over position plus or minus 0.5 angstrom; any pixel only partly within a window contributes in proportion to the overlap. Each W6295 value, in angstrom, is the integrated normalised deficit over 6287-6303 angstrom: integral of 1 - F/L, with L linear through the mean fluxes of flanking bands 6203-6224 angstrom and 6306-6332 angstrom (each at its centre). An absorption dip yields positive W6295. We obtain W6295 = 0.9 angstrom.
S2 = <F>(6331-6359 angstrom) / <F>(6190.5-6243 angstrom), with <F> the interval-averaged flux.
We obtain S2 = 1.03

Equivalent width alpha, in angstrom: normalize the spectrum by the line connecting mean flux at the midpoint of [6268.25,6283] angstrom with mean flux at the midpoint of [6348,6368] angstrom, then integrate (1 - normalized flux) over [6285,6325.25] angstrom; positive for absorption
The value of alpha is -0.1 angstrom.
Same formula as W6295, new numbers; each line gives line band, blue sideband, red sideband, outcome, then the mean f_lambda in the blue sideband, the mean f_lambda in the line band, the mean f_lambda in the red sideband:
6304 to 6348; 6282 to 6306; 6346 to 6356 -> -1.3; 11.3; 11.8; 11.5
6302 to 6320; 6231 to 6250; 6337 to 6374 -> -0.7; 11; 11.7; 11.4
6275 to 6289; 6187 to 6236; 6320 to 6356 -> -0.2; 11.4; 11.7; 11.7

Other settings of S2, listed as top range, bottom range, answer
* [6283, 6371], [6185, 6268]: 1.02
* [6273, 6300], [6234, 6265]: 1.03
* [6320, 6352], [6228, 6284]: 1.05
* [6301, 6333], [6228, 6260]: 1.06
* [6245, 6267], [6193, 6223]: 0.98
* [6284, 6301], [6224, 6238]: 1.01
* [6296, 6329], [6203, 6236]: 1.03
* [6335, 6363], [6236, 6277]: 1.04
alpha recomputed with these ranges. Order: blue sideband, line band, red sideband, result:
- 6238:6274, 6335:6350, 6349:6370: -0.2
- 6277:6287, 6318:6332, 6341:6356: -0.4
